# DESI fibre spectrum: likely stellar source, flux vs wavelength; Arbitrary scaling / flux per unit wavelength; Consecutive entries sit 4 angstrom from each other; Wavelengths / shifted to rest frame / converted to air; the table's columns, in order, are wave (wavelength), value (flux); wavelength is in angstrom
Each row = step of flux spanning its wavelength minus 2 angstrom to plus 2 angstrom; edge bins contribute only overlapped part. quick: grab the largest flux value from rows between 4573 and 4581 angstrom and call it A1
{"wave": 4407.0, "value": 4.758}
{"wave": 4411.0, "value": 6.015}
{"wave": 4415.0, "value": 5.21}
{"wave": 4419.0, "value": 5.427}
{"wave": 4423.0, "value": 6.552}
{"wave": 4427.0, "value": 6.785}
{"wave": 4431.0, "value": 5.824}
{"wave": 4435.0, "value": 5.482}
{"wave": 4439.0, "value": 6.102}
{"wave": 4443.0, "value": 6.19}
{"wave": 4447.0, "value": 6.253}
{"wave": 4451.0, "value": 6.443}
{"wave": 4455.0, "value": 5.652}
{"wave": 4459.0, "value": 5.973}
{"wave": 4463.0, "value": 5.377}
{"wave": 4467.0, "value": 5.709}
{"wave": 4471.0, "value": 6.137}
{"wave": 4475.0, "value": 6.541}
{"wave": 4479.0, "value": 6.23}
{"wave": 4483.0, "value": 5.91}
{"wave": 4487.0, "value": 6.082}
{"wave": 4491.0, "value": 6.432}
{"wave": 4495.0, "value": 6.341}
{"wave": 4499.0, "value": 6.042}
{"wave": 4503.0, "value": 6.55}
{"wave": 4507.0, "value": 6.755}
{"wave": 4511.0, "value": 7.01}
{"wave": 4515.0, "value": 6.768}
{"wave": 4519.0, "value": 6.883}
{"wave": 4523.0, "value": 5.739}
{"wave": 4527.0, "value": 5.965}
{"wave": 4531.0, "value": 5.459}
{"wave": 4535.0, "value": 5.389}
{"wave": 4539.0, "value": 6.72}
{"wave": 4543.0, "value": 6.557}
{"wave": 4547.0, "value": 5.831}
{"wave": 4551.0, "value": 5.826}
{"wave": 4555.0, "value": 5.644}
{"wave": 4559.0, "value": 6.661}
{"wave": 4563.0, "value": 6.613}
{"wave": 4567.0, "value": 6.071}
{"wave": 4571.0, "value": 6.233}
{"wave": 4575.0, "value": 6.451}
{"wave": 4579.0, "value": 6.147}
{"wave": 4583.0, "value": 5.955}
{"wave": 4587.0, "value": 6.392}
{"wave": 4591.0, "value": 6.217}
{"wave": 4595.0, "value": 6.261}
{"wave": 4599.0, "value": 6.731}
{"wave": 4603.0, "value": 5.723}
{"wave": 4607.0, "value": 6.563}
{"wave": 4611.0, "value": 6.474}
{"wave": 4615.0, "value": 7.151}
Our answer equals 6.451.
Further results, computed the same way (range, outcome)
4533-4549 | 6.72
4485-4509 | 6.755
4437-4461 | 6.443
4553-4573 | 6.661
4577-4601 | 6.731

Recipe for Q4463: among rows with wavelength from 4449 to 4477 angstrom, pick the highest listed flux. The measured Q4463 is 6.541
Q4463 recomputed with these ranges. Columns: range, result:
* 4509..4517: 7.01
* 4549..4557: 5.826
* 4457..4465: 5.973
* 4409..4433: 6.785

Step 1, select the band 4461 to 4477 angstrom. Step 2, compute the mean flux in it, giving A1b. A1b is 5.94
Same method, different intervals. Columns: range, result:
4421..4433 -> 6.39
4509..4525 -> 6.6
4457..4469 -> 5.69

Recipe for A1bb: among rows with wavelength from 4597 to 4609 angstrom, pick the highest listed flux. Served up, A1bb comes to 6.731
